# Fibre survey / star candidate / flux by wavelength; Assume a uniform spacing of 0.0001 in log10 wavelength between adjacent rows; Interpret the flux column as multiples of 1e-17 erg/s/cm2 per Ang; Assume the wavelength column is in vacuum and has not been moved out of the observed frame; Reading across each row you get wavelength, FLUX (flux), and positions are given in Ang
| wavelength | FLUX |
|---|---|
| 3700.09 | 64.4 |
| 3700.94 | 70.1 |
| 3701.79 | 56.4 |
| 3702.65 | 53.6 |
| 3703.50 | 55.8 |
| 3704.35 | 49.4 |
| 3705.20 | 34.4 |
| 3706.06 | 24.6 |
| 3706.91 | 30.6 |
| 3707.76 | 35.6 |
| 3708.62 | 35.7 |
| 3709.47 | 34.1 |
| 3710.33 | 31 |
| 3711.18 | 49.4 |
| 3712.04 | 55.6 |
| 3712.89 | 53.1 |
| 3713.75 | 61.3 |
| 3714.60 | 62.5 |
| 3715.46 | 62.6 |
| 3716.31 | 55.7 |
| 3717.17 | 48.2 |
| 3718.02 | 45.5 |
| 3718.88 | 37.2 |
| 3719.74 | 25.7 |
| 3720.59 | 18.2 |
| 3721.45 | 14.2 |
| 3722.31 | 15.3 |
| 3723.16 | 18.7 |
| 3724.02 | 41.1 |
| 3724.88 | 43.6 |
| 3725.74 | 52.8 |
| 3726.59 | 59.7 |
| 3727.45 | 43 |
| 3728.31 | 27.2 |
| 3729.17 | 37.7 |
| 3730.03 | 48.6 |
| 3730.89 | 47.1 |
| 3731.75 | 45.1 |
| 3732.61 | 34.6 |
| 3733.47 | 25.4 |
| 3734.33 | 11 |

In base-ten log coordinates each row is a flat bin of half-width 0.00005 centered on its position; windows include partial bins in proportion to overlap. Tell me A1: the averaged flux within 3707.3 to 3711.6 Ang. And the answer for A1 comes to 37.1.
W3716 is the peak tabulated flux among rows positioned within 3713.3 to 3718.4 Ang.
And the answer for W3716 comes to 62.6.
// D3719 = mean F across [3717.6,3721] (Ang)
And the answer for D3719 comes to 31.7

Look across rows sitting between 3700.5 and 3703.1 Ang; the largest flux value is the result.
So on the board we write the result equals 70.1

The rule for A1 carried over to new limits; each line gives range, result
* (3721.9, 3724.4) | 24.8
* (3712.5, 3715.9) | 60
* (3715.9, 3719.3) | 46.6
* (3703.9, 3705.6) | 42.4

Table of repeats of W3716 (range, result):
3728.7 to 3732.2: 48.6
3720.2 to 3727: 59.7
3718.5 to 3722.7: 37.2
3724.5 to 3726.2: 52.8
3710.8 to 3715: 62.5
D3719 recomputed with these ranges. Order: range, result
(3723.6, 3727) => 49.3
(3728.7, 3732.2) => 44.3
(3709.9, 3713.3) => 47.3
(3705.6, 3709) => 31.5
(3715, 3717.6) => 55.6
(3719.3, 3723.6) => 18.5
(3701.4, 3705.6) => 50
